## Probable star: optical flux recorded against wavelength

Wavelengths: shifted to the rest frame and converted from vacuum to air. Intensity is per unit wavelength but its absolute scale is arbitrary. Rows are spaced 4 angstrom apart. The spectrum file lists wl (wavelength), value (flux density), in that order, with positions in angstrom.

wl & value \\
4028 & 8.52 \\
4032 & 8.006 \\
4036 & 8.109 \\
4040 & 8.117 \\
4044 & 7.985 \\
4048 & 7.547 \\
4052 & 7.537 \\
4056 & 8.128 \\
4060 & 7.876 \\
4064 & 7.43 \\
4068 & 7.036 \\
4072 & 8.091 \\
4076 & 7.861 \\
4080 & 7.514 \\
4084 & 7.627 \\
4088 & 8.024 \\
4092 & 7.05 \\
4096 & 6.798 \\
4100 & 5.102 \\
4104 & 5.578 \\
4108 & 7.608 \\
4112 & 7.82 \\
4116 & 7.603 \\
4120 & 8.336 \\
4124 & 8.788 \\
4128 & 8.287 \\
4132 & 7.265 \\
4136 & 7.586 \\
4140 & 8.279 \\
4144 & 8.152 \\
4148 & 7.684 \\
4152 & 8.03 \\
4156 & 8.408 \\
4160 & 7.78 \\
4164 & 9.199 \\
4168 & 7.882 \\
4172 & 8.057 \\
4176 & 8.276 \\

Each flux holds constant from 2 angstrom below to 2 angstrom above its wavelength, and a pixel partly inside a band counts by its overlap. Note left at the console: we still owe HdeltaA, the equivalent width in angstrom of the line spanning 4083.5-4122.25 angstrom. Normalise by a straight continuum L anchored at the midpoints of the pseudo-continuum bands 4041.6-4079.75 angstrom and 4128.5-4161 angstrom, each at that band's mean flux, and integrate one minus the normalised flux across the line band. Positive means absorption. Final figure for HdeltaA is 3.3 angstrom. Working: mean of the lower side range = 7.72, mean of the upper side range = 7.92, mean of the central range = 7.15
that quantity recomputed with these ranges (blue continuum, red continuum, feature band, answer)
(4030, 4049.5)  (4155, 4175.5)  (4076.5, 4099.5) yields 2.26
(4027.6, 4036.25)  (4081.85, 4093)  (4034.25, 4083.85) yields 0.86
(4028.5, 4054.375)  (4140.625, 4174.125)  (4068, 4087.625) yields 0.68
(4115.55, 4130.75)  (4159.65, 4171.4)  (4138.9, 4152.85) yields 0.47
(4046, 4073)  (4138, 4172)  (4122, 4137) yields 0.04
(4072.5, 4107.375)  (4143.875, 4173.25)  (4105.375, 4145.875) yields -1.75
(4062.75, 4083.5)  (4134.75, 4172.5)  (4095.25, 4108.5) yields 2.92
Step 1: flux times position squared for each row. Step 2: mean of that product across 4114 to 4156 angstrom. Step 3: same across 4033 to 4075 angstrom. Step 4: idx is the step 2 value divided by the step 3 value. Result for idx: 1.1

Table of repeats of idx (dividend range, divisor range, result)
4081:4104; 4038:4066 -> 0.89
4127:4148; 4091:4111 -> 1.24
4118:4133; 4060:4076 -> 1.11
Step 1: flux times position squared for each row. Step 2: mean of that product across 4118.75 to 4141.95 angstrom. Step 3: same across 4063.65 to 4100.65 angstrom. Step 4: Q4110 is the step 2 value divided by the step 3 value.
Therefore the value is 1.13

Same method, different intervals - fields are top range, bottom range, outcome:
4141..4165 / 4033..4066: 1.10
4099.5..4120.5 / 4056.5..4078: 0.94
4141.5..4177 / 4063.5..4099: 1.14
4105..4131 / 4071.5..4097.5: 1.07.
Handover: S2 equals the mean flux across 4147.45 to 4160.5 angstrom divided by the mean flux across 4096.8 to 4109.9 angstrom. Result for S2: 1.31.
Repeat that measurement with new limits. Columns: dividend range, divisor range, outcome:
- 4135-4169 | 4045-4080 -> 1.06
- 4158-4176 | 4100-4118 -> 1.19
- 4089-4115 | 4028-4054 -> 0.85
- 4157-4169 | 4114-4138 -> 1.04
